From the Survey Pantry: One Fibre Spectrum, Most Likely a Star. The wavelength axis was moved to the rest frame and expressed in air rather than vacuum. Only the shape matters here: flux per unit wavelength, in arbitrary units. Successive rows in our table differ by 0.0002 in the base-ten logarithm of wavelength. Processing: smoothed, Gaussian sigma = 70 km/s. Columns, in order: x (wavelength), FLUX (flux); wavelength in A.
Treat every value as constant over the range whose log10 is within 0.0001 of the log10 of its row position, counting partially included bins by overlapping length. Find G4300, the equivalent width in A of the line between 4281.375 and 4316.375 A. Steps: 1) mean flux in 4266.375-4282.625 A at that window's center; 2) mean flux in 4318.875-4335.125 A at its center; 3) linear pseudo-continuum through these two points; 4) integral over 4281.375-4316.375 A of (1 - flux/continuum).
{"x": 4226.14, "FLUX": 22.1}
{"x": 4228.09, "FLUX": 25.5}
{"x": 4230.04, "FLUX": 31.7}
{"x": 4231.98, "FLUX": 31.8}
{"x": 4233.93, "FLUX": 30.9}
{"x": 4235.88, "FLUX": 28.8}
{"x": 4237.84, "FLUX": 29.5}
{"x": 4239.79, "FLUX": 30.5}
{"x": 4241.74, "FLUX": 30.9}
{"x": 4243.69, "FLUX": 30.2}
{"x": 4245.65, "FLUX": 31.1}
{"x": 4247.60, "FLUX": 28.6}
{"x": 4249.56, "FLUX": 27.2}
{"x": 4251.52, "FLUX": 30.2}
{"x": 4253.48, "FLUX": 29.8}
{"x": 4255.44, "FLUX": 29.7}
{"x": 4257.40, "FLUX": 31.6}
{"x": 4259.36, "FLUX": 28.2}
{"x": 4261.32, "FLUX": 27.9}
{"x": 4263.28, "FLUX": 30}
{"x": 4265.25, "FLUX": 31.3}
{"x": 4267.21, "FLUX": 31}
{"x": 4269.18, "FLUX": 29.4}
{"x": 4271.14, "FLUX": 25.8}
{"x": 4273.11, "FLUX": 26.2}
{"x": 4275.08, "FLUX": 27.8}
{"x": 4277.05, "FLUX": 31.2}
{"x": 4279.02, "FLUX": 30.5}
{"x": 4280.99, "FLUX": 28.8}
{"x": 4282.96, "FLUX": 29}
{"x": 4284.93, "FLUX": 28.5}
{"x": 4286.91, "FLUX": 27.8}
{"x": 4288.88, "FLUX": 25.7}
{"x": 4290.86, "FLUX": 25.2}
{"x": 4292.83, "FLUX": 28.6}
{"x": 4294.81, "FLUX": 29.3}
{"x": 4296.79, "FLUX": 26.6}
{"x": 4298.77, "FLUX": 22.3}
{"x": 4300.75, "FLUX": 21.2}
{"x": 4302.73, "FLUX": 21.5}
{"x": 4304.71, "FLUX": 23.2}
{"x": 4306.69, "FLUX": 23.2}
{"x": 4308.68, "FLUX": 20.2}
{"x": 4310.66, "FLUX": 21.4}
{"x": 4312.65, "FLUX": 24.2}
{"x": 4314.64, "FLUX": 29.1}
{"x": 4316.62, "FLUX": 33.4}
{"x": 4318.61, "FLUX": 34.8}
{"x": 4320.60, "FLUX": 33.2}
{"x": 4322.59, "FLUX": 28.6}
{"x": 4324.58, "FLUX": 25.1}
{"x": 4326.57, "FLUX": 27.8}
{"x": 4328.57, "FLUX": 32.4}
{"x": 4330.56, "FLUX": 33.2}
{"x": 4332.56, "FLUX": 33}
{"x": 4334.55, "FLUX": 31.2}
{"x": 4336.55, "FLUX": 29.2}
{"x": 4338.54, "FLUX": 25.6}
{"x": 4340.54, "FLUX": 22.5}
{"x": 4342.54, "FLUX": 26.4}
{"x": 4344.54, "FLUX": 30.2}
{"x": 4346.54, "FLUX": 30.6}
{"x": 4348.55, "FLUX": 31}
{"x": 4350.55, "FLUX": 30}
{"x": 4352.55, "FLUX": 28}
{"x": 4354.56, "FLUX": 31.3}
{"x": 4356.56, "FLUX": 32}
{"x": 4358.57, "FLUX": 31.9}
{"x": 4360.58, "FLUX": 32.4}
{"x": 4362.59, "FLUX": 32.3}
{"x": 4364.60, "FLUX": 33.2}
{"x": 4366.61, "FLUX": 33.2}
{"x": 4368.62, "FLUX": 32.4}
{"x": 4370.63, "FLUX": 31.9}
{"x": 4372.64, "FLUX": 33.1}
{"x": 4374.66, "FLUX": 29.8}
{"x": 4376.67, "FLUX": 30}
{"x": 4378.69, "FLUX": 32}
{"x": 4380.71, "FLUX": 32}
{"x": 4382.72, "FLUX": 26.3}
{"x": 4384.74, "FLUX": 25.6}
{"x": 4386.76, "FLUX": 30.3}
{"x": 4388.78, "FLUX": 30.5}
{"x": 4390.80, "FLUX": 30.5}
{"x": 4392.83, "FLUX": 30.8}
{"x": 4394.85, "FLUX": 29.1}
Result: 5.11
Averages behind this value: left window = 28.8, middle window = 25.4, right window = 30.7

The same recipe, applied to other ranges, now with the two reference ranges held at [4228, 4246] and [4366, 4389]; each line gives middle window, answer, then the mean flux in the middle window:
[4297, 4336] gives 4.0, 27.3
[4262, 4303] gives 3.7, 27.6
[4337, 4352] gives 1.2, 28.1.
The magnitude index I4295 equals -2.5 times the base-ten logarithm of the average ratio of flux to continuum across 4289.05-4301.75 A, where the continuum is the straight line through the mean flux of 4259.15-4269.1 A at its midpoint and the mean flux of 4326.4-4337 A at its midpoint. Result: 0.19 mag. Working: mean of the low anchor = 29.8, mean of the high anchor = 31.5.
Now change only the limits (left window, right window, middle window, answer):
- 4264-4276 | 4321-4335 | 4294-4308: 0.24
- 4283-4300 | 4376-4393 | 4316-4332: -0.12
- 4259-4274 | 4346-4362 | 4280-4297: 0.06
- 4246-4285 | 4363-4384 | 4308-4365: 0.04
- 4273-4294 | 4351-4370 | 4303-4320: 0.13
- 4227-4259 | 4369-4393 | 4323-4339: 0.01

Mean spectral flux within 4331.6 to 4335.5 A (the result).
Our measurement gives 32.1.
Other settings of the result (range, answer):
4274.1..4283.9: 29.5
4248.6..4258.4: 29.7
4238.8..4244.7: 30.6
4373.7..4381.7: 30.9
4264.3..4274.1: 28.7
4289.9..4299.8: 26.4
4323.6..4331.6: 29.6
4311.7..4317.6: 28.9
